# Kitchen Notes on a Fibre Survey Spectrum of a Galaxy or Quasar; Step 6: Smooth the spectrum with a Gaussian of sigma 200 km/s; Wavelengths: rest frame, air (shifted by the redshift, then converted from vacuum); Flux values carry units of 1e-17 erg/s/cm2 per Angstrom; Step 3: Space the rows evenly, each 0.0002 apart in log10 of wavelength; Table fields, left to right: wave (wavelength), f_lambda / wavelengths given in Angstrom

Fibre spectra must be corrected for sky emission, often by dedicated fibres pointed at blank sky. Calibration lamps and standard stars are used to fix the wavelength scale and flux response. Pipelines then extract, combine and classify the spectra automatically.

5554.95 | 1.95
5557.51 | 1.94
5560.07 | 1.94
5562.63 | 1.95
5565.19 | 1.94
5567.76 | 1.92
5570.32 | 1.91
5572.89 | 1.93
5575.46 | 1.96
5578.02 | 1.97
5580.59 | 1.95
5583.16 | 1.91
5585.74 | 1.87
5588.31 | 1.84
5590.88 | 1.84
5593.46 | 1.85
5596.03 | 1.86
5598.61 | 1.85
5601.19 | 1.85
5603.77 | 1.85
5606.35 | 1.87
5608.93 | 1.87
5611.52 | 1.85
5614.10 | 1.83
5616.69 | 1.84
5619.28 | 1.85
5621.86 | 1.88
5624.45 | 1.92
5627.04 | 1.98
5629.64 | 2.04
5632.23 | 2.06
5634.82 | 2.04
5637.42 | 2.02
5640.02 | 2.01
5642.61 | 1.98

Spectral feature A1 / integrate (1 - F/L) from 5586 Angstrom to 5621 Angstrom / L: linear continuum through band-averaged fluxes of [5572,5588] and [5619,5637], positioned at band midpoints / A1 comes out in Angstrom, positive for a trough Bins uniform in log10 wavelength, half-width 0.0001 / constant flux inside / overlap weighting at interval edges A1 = 1.8 Angstrom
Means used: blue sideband 1.93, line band 1.85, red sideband 1.98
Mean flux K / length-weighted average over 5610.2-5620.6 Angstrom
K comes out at 1.84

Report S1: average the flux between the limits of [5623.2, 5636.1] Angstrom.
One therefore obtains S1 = 2.01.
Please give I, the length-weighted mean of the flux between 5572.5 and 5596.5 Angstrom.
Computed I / 1.9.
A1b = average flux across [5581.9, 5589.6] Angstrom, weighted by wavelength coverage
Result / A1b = 1.87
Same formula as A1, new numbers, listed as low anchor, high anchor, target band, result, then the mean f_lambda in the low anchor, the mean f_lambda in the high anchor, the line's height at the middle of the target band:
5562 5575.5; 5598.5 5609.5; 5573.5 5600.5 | 0.1 Angstrom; 1.93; 1.86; 1.89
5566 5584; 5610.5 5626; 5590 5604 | 0.4 Angstrom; 1.94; 1.86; 1.9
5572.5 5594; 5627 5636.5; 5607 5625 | 1.2 Angstrom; 1.9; 2.04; 1.99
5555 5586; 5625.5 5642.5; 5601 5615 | 0.9 Angstrom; 1.93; 2.02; 1.99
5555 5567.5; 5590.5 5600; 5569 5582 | -0.3 Angstrom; 1.94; 1.85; 1.9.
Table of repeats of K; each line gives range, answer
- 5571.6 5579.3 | 1.95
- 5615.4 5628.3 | 1.89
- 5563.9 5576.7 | 1.93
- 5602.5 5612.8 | 1.86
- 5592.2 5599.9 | 1.85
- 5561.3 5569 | 1.94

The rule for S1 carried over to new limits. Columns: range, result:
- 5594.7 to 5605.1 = 1.85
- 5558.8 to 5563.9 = 1.95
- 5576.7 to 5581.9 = 1.96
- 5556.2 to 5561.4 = 1.94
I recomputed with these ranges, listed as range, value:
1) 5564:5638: 1.91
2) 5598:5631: 1.88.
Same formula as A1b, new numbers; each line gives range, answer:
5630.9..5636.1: 2.05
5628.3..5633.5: 2.05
